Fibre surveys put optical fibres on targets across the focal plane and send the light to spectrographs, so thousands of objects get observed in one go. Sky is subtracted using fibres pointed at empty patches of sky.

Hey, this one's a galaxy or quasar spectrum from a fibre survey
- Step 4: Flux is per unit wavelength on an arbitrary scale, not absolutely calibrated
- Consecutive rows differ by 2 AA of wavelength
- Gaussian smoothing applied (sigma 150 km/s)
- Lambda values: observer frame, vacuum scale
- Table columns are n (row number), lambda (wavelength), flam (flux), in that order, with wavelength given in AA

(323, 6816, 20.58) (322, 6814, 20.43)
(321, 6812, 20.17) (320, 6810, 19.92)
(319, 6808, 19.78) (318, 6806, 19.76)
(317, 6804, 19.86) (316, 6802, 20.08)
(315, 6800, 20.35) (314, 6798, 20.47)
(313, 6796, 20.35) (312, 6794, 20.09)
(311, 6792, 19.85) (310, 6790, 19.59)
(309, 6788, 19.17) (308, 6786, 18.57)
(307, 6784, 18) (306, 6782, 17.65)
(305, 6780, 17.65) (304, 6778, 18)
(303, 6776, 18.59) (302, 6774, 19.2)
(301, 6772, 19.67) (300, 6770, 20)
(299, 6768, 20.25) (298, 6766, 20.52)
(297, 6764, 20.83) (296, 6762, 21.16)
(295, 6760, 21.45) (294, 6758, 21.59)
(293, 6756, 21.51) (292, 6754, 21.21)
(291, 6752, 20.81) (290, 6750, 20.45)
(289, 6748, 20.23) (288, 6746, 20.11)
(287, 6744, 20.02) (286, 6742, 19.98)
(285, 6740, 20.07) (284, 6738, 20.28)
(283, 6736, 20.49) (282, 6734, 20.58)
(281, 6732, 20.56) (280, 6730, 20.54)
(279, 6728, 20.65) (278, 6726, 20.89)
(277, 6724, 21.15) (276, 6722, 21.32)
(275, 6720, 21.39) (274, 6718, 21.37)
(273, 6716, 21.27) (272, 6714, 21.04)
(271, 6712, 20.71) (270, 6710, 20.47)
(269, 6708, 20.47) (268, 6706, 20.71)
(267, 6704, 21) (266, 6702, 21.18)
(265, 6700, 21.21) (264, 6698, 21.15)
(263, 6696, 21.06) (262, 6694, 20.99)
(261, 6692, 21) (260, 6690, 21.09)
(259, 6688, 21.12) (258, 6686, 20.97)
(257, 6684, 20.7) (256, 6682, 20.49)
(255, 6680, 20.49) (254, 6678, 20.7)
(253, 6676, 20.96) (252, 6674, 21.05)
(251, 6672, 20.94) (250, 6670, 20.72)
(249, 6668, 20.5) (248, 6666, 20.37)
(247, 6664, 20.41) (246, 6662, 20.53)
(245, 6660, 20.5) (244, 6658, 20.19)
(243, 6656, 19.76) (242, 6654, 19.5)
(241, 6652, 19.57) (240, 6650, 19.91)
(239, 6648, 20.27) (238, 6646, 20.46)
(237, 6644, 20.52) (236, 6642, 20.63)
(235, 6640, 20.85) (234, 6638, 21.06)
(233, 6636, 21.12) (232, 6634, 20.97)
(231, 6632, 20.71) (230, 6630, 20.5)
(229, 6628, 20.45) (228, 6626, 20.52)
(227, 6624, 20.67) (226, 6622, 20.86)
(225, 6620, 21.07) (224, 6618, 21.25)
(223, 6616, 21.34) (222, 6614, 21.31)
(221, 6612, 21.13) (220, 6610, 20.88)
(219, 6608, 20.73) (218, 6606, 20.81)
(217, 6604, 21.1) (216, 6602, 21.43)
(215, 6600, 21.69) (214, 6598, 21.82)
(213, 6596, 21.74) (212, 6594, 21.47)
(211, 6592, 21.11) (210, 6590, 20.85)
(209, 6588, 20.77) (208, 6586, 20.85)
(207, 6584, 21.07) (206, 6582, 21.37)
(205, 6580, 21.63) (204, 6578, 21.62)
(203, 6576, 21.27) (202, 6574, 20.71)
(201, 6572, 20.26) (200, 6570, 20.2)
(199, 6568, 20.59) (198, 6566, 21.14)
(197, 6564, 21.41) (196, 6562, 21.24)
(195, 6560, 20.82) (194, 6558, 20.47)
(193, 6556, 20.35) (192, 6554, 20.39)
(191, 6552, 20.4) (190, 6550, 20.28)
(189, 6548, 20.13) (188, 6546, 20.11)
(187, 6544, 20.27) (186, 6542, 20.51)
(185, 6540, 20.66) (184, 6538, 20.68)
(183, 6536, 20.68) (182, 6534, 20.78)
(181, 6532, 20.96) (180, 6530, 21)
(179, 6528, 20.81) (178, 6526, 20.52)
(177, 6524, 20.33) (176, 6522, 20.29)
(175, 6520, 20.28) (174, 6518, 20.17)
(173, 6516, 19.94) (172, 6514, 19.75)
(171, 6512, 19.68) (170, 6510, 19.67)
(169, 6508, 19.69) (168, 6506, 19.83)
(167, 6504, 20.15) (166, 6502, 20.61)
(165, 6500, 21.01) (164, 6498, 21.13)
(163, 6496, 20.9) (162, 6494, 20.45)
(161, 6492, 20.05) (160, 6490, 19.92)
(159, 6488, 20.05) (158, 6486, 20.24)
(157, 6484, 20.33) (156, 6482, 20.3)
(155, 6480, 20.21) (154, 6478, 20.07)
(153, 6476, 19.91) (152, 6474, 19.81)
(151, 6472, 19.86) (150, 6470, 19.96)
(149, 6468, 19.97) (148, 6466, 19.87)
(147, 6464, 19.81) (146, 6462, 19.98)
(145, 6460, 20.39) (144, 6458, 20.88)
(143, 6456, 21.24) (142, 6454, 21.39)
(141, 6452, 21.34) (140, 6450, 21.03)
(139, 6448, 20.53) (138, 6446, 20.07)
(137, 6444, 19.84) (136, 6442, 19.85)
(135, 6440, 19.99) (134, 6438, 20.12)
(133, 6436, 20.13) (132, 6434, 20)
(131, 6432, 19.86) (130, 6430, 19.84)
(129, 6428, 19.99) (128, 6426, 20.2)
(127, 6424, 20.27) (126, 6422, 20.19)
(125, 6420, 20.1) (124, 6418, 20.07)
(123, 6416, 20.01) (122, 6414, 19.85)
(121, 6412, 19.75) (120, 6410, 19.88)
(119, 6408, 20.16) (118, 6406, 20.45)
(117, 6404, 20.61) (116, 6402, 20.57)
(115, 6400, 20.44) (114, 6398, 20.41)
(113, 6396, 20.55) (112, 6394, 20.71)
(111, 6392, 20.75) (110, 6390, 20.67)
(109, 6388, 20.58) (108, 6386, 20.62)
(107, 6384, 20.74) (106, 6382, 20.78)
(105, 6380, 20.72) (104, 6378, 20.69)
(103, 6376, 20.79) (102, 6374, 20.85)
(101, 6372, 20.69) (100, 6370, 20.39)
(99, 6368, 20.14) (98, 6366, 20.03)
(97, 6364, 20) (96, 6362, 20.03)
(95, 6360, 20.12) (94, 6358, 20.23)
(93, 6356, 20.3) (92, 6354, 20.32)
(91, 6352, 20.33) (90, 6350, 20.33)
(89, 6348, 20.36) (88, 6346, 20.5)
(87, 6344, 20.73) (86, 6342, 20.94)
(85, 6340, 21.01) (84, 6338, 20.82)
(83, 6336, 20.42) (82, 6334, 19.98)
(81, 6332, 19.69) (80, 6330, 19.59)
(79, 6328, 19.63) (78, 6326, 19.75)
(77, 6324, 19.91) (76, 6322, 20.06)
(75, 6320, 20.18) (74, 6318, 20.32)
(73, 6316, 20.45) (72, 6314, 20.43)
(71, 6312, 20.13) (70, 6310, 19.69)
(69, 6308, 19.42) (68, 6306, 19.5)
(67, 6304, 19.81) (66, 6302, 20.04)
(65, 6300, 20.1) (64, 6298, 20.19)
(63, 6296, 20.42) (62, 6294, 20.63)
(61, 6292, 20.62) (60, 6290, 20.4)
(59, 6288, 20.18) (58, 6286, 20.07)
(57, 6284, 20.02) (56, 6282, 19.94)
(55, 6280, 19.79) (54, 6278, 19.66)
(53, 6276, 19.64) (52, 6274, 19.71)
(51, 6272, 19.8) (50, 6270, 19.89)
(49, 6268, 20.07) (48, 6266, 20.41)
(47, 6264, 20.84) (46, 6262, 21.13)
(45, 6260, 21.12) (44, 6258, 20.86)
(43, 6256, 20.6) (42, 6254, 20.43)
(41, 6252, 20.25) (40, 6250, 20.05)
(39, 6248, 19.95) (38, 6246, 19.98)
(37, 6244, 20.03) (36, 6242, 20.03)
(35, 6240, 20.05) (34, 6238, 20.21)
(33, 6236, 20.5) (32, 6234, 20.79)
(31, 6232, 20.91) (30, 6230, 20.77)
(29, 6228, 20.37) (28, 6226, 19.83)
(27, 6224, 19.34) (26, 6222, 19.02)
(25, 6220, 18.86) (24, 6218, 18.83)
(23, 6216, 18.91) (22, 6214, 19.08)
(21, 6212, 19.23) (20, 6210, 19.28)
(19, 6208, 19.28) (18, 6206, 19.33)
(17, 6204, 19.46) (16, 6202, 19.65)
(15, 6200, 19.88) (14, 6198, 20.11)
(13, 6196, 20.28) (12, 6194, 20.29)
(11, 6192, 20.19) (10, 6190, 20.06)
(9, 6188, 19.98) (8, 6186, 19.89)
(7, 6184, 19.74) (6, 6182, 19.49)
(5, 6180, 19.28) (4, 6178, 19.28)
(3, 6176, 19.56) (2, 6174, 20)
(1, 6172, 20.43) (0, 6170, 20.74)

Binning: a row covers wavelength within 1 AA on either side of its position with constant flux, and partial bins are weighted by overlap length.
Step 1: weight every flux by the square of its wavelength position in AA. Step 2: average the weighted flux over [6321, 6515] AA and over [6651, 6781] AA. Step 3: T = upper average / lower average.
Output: 1.11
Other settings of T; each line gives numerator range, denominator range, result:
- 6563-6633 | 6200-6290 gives 1.18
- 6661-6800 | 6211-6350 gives 1.17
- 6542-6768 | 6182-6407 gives 1.15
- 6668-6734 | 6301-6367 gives 1.16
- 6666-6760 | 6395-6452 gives 1.13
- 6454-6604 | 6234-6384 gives 1.09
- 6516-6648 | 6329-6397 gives 1.09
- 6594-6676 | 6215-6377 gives 1.14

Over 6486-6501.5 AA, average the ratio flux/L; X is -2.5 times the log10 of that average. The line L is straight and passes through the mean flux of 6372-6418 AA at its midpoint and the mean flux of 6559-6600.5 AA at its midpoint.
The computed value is 0.02 mag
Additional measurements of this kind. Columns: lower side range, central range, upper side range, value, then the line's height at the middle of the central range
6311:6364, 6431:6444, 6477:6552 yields 0.02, 20.3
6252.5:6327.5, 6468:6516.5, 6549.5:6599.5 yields 0.03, 20.7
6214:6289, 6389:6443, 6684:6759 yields 0.01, 20.3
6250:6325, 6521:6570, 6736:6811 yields -0.03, 20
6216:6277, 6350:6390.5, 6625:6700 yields -0.01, 20.3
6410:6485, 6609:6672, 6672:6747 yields 0.00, 20.6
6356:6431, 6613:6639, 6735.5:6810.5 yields -0.04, 20.1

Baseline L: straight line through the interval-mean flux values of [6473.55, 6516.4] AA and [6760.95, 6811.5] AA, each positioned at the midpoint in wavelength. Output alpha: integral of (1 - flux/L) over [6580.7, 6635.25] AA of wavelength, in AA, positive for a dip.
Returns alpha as -3.0 AA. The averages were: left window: 20.2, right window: 19.6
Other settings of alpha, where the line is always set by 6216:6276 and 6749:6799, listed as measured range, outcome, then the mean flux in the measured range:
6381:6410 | -0.7 AA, 20.6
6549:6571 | -0.8 AA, 20.7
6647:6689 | -1.1 AA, 20.5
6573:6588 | -0.9 AA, 21.2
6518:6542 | -0.7 AA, 20.6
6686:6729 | -2.4 AA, 21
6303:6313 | 0.2 AA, 19.7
